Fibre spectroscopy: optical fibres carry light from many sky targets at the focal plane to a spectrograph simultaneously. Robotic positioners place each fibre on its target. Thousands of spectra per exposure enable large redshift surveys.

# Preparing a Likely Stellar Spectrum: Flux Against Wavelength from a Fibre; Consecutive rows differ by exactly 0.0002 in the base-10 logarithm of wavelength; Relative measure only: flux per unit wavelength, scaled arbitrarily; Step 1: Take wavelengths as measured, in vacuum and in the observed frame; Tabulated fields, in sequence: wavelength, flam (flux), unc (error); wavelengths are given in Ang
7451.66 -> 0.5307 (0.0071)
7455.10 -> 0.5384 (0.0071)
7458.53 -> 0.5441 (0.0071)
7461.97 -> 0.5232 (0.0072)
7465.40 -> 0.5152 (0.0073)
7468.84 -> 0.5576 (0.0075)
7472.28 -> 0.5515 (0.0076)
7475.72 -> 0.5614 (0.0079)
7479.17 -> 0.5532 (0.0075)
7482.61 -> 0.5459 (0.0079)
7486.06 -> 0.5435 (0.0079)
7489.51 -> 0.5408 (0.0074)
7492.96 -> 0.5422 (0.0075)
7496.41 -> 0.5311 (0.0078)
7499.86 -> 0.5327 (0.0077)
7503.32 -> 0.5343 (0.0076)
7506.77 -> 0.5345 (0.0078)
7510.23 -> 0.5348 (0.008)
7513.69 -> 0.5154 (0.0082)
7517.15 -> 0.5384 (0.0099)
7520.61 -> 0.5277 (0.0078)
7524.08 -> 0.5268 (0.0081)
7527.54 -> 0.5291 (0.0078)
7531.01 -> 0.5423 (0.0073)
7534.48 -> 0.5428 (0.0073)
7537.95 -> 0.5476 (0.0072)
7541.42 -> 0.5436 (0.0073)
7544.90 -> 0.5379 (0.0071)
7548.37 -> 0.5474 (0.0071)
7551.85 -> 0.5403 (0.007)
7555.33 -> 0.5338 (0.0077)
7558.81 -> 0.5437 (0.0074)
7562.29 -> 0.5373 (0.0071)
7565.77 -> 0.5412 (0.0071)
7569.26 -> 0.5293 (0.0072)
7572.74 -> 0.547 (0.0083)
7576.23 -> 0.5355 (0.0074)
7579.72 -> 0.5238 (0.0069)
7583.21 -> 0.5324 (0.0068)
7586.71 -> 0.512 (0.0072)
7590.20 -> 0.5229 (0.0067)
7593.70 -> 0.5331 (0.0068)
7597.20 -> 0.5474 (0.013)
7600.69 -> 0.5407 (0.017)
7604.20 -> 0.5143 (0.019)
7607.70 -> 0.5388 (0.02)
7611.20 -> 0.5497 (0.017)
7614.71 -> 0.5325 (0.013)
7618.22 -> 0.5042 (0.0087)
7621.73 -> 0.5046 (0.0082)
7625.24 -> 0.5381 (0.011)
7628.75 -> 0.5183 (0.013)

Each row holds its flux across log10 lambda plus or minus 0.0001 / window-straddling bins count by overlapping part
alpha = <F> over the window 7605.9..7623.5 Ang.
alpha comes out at 0.526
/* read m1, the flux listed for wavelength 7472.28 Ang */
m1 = 0.5515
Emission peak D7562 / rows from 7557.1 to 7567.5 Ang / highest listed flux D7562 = 0.5437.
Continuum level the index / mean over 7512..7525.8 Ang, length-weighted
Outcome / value 0.527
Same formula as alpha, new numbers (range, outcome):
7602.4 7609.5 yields 0.527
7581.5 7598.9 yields 0.529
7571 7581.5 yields 0.536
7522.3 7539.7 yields 0.538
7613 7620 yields 0.518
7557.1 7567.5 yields 0.541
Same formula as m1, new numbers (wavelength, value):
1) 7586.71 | 0.512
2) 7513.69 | 0.5154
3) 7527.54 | 0.5291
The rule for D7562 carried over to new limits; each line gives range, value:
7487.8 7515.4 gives 0.5422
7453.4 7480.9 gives 0.5614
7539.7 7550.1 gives 0.5474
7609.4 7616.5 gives 0.5497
